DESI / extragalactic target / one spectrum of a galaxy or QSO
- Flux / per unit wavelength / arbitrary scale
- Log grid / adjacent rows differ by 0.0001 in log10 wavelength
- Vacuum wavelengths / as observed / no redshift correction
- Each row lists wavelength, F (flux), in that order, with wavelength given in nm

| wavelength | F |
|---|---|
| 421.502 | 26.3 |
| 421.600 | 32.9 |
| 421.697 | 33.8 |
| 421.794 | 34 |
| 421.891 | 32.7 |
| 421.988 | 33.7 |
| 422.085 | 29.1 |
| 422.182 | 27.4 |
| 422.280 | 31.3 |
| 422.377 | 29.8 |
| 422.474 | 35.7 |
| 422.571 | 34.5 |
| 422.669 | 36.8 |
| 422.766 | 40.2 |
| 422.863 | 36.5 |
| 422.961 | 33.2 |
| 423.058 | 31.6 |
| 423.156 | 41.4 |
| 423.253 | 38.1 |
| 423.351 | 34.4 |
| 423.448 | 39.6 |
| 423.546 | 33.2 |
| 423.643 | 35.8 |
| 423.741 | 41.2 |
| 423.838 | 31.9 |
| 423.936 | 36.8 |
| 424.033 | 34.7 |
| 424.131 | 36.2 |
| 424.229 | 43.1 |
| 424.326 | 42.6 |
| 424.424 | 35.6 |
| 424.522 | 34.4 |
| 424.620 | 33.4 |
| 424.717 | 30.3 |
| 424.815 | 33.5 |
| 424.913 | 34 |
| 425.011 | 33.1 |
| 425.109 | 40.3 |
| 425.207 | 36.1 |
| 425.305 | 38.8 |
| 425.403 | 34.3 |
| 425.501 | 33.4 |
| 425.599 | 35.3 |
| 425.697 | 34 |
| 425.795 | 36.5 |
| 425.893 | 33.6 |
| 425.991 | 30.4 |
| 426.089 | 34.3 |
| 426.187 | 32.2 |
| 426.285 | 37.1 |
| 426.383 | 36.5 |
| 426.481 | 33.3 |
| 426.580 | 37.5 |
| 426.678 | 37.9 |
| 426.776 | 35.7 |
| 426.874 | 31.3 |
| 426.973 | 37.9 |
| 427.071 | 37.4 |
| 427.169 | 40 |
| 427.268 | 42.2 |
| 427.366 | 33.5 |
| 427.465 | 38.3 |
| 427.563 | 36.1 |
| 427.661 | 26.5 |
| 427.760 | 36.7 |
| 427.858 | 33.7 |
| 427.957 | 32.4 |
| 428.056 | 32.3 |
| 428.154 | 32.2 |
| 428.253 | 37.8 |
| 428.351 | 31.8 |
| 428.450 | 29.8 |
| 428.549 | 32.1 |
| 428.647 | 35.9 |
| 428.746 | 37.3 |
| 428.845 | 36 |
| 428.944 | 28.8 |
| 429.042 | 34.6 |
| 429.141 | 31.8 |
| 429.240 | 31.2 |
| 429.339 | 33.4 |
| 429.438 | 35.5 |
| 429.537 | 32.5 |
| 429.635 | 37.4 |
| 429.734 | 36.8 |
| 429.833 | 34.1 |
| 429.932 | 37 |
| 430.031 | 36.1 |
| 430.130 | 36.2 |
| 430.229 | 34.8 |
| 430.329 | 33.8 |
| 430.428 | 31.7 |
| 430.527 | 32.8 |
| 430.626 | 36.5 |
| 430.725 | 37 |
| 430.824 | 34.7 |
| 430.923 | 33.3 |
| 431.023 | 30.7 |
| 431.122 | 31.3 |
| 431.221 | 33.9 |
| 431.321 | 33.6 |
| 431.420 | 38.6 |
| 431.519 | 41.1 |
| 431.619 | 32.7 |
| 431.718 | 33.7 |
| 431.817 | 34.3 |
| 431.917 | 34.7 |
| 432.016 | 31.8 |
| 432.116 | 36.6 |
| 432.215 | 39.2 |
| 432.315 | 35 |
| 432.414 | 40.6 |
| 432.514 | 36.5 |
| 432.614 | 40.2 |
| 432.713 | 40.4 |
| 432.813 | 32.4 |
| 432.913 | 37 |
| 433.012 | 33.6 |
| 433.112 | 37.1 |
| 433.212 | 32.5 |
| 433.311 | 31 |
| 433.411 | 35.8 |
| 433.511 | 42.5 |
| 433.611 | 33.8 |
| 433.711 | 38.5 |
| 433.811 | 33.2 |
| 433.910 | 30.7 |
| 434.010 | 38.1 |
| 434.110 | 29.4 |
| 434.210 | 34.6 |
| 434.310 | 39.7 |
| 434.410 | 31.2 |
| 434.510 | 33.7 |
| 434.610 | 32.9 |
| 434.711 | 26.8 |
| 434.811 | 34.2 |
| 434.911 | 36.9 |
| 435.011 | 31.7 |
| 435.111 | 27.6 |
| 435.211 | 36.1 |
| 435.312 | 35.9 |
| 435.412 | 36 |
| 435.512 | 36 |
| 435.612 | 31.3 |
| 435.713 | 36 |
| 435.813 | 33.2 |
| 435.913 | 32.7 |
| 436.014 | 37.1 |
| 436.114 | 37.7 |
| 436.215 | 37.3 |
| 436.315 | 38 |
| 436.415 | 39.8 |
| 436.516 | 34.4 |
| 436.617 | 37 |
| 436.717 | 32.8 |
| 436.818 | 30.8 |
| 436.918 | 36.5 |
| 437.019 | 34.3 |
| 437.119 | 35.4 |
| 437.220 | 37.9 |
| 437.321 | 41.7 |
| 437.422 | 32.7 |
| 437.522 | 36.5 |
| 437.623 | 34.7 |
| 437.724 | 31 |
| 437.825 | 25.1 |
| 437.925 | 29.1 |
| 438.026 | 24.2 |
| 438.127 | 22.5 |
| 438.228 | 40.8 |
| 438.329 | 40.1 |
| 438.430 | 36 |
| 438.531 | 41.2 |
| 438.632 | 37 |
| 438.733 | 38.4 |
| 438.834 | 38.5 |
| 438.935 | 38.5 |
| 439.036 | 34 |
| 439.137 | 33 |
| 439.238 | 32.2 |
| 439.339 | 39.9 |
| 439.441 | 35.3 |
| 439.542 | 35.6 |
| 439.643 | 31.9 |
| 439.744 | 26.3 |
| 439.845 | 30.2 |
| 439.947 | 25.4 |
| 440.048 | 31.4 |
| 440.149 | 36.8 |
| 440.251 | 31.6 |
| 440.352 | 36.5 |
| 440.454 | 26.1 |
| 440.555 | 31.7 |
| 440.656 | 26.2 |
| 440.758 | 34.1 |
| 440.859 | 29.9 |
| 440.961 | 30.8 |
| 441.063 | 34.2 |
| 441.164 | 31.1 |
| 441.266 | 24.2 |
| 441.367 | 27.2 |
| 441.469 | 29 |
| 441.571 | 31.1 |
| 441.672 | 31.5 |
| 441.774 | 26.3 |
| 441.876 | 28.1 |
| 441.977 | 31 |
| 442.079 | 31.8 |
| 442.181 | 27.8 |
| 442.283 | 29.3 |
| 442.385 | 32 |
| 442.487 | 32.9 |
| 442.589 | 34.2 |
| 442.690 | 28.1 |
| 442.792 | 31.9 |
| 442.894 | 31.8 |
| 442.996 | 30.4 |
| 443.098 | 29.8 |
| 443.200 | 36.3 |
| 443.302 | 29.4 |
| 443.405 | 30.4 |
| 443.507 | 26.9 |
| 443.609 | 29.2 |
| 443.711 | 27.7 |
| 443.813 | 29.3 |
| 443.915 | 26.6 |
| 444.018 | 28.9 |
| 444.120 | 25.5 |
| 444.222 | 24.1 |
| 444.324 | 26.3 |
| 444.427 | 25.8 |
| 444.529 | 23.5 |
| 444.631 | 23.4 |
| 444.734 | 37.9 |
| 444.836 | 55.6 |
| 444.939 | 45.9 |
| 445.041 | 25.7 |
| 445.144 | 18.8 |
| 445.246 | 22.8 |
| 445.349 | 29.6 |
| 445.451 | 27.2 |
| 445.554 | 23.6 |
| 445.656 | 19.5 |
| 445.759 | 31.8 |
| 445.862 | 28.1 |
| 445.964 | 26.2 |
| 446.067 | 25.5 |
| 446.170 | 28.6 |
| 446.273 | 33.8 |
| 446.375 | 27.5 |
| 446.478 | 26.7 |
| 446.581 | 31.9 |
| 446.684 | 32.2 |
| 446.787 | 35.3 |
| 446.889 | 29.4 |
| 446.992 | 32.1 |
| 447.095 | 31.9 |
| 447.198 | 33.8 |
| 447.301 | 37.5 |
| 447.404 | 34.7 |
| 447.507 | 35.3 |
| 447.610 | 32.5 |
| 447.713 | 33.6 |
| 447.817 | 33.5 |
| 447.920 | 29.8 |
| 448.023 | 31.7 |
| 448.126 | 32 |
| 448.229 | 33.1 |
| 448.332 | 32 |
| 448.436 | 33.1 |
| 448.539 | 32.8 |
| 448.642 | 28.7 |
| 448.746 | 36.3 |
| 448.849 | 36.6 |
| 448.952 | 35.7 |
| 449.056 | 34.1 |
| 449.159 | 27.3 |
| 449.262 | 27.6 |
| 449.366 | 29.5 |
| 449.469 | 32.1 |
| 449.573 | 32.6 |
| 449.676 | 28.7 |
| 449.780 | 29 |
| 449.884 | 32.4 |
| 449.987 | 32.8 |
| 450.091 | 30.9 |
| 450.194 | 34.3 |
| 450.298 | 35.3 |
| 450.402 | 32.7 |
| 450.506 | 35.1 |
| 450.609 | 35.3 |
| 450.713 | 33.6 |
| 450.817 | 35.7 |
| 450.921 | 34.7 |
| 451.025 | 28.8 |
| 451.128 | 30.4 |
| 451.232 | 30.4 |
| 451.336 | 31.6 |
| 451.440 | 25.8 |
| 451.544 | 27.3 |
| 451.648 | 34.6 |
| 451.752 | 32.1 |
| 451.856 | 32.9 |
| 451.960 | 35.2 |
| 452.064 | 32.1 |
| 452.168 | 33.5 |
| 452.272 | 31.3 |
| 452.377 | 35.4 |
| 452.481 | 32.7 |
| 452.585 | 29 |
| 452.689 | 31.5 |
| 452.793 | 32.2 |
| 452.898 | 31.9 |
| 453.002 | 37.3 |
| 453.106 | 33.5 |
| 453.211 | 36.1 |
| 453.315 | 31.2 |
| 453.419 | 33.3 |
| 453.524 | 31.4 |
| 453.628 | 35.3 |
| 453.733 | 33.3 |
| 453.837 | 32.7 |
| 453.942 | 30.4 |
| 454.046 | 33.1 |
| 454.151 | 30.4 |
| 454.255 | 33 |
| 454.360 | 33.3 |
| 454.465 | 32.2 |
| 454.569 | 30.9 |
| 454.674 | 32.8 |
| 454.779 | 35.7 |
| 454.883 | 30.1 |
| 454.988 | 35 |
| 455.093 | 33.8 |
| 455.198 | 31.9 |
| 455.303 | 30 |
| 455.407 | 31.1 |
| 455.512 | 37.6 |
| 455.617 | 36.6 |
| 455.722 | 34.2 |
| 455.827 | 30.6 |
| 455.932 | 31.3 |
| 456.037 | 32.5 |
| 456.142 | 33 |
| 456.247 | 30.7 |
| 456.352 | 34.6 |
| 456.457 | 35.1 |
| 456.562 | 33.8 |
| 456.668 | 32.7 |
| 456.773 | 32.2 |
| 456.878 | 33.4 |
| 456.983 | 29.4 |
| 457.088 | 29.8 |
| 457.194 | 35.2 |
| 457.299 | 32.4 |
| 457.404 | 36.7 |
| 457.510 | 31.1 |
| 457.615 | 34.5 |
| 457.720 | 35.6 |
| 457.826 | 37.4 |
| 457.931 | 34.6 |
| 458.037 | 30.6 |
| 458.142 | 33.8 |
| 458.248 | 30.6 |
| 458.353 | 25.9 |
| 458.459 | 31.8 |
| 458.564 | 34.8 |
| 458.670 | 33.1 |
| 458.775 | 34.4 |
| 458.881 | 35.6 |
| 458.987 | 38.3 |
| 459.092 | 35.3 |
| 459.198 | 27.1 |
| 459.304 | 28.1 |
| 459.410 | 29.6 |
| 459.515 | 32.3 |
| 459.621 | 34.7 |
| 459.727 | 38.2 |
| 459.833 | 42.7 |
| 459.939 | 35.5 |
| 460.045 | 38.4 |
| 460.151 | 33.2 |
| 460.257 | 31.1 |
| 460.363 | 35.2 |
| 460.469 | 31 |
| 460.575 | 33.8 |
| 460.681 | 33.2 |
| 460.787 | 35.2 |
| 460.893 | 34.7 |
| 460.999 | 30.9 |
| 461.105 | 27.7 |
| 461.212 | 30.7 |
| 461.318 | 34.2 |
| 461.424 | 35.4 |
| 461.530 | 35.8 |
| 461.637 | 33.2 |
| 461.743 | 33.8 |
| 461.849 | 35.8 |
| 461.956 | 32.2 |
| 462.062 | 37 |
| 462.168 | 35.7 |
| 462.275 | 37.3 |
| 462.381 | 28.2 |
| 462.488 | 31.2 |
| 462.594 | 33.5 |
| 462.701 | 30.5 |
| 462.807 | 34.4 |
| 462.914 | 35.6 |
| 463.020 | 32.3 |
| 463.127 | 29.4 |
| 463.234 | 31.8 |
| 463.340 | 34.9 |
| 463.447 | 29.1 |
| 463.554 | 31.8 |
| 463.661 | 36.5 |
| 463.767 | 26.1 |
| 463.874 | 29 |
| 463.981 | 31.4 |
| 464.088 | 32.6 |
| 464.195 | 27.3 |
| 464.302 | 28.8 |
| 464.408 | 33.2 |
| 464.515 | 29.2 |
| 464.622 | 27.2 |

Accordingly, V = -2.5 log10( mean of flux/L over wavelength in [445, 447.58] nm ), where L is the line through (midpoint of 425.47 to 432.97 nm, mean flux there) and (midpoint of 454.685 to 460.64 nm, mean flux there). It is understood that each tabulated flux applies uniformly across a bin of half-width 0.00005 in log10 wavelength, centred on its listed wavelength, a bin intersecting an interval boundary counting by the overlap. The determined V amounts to 0.16 mag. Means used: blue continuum 34.9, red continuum 33.3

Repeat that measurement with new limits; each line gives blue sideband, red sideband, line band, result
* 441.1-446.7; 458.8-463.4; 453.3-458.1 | -0.02 mag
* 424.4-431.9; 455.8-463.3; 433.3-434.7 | 0.00 mag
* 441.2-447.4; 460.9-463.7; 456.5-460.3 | -0.04 mag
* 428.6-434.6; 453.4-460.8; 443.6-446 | 0.19 mag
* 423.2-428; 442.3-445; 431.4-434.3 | -0.06 mag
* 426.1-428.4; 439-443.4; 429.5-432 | -0.02 mag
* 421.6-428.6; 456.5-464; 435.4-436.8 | -0.04 mag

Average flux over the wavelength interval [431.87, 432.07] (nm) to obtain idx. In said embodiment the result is 33.3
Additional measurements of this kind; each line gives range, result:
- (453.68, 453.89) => 32.9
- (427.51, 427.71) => 31.6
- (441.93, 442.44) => 30.3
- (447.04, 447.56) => 34.6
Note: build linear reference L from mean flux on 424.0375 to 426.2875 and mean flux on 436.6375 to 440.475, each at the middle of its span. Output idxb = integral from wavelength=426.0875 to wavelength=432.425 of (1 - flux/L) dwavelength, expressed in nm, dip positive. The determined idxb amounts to 0.01 nm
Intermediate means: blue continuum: 35.3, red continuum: 33.8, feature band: 34.8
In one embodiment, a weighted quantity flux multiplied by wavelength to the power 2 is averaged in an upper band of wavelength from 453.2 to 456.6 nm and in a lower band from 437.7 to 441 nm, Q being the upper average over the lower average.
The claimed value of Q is 1.08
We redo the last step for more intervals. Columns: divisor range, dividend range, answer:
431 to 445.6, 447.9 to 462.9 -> 1.08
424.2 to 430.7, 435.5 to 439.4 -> 1.05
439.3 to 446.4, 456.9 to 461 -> 1.20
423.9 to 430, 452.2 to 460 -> 1.08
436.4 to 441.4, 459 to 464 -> 1.10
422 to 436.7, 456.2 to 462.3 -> 1.10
